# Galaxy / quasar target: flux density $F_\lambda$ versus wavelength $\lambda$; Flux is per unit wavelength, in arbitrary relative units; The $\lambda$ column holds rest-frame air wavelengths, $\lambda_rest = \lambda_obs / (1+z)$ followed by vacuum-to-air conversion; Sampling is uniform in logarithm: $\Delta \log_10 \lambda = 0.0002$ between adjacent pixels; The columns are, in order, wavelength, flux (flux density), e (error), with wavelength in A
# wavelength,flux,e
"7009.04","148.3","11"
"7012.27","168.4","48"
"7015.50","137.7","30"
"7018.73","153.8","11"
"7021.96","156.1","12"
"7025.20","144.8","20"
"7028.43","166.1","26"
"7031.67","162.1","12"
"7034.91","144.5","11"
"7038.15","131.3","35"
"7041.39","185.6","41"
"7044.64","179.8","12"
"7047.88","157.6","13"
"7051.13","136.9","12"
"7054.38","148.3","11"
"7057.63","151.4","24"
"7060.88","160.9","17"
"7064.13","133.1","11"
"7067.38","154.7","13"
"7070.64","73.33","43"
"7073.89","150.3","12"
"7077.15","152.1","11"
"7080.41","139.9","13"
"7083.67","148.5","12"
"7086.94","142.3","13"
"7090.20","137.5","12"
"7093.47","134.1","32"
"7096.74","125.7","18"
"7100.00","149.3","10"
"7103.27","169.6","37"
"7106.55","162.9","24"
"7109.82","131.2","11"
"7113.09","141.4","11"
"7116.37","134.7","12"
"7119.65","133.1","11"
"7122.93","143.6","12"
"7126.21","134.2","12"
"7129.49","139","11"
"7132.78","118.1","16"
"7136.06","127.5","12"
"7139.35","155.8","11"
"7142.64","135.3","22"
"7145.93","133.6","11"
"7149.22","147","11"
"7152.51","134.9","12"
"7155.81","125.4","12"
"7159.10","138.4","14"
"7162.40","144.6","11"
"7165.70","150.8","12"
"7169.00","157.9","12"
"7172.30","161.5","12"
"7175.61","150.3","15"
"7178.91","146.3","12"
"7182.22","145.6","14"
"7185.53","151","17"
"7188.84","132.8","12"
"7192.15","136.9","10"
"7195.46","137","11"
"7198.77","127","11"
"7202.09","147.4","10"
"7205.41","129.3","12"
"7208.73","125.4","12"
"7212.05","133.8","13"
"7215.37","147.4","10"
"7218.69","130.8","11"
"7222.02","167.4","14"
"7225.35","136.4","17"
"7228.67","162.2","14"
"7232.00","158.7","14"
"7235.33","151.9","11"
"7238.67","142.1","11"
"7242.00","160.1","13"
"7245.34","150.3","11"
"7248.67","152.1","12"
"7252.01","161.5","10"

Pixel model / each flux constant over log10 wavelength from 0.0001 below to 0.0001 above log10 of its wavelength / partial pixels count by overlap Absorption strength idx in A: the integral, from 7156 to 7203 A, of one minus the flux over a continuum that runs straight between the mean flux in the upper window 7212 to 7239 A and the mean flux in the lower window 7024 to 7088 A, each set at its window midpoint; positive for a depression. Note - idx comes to 1.5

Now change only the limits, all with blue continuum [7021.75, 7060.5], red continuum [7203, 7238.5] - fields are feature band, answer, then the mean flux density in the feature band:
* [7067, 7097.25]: 3.5 A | 135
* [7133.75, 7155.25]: 1.6 A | 138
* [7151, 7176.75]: 0.4 A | 145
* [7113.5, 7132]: 1.7 A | 136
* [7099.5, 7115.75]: 0.1 A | 150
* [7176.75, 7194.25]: 0.5 A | 143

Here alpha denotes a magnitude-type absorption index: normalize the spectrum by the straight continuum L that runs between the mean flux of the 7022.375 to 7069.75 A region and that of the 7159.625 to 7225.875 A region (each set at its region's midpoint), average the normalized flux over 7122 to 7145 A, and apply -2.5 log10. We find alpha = 0.09 mag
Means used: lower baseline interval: 153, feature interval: 136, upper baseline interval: 143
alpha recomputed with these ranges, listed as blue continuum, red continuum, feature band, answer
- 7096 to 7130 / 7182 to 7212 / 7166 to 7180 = -0.118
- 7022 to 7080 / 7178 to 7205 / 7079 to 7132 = 0.031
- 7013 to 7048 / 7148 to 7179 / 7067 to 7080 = 0.167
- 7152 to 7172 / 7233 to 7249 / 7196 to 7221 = 0.099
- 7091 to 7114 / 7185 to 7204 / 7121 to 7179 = -0.001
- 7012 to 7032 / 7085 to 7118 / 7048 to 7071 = 0.054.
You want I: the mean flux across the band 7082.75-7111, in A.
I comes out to 145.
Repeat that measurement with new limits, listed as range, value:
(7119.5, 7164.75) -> 137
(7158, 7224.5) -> 143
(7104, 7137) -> 138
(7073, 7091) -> 145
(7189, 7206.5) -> 136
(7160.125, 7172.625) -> 152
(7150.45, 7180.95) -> 146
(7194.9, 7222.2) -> 137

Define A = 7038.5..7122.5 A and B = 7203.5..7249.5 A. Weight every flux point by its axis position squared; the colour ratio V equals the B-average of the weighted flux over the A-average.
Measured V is 1.1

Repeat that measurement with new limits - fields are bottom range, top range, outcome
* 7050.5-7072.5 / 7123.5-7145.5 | 1.01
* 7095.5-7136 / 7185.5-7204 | 1.00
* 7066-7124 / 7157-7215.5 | 1.04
